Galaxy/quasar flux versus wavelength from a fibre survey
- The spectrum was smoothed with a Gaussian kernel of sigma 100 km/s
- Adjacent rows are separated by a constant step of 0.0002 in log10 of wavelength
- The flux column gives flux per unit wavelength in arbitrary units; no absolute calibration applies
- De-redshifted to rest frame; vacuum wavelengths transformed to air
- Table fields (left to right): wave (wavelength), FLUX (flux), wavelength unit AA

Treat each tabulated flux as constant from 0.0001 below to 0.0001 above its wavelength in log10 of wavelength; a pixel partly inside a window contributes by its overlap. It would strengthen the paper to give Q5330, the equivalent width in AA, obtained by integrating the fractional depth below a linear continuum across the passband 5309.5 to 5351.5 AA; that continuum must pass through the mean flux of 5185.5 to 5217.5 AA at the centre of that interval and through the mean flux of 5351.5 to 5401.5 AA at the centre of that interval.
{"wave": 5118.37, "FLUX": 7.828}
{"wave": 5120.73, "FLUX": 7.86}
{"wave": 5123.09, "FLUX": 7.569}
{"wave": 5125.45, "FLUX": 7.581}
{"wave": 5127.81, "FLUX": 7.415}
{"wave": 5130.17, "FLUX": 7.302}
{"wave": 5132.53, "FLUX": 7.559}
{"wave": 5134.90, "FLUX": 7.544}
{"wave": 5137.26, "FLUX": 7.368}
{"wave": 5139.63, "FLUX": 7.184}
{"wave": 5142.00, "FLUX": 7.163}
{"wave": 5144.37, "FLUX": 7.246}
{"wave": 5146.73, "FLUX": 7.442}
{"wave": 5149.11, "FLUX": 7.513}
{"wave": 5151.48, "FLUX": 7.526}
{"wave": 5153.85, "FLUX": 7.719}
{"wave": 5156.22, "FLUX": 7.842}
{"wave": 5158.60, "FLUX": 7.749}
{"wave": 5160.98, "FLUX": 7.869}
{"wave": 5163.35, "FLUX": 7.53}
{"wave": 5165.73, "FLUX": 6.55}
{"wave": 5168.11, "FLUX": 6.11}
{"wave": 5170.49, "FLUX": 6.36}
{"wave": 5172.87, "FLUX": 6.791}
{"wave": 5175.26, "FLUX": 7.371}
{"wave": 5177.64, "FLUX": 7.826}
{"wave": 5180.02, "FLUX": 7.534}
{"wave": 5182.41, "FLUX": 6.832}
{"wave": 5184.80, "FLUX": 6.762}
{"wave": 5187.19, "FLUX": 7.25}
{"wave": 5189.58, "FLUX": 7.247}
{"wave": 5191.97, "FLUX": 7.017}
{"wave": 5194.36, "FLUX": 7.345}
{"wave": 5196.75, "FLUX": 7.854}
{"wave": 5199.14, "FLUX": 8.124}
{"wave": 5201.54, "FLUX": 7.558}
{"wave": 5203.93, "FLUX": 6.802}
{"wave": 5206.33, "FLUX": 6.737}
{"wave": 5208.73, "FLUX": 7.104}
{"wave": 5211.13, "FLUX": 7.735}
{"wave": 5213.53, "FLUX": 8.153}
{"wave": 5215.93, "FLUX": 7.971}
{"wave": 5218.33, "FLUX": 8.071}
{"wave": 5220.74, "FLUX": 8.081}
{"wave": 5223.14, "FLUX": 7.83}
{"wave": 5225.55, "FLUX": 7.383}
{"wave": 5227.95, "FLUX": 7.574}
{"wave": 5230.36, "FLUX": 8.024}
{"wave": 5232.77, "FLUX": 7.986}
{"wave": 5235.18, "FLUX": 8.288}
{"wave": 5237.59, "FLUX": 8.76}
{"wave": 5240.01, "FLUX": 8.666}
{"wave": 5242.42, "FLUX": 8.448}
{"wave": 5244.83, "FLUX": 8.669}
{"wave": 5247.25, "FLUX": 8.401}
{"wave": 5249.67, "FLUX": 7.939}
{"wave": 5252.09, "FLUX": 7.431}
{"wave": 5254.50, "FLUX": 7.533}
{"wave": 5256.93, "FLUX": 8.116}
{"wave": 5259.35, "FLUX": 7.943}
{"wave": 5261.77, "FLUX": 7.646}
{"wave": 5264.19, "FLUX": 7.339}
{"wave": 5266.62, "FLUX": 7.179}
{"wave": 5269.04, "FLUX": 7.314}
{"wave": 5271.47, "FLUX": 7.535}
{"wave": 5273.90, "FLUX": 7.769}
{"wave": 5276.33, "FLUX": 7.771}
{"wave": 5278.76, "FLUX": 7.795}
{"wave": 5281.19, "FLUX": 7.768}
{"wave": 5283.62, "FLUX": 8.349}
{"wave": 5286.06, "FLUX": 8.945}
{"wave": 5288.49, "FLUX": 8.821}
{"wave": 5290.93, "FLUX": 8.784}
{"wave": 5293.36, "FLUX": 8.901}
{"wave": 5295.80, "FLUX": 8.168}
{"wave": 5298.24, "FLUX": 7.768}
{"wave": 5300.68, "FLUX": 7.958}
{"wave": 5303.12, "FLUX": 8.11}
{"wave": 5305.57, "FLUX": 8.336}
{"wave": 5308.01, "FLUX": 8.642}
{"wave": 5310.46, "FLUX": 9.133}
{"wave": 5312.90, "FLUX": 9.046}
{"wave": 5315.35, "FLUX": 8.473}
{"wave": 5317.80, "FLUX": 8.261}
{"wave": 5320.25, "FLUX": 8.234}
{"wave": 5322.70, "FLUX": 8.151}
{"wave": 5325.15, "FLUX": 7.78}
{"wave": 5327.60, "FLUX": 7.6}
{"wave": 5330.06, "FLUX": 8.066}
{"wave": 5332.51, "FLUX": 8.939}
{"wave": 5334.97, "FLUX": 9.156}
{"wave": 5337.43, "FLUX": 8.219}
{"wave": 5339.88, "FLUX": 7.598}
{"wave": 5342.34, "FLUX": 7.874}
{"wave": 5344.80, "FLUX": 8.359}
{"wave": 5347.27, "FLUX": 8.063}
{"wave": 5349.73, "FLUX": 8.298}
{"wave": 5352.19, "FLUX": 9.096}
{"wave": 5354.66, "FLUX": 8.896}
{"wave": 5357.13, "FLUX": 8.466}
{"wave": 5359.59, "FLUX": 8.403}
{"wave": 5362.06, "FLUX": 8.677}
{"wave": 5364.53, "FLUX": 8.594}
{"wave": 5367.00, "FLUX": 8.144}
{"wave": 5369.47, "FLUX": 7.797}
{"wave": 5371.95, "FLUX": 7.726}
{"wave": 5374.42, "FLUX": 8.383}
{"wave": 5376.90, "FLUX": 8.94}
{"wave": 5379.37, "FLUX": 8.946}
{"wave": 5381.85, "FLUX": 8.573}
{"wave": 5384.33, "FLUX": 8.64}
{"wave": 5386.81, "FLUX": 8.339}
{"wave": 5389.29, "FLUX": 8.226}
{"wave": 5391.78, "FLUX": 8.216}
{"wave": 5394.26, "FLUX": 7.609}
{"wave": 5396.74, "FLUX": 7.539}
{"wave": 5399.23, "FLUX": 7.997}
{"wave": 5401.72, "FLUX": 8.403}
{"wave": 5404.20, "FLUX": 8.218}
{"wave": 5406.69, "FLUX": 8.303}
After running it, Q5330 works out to -1.0 AA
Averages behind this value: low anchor 7.45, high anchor 8.35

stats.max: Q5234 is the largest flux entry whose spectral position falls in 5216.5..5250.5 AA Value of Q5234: 8.76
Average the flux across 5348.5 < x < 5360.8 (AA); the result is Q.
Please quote 8.64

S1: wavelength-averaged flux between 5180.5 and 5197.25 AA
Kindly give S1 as 7.17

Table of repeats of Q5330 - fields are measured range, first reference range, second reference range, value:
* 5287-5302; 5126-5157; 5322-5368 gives -0.5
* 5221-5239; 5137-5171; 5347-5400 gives -0.8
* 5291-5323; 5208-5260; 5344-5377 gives -0.7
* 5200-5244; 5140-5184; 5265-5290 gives -1.4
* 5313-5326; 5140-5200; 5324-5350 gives -0.3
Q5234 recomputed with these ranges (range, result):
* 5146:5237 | 8.288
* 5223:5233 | 8.024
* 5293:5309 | 8.901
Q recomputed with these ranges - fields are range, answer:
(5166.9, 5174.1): 6.42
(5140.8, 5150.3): 7.34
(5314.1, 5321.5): 8.32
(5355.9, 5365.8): 8.54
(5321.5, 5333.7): 8.11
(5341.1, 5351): 8.15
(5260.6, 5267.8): 7.39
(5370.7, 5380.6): 8.5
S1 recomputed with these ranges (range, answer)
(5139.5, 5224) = 7.38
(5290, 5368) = 8.38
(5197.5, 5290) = 7.89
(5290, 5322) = 8.44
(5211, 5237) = 7.95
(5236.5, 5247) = 8.61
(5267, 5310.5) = 8.17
